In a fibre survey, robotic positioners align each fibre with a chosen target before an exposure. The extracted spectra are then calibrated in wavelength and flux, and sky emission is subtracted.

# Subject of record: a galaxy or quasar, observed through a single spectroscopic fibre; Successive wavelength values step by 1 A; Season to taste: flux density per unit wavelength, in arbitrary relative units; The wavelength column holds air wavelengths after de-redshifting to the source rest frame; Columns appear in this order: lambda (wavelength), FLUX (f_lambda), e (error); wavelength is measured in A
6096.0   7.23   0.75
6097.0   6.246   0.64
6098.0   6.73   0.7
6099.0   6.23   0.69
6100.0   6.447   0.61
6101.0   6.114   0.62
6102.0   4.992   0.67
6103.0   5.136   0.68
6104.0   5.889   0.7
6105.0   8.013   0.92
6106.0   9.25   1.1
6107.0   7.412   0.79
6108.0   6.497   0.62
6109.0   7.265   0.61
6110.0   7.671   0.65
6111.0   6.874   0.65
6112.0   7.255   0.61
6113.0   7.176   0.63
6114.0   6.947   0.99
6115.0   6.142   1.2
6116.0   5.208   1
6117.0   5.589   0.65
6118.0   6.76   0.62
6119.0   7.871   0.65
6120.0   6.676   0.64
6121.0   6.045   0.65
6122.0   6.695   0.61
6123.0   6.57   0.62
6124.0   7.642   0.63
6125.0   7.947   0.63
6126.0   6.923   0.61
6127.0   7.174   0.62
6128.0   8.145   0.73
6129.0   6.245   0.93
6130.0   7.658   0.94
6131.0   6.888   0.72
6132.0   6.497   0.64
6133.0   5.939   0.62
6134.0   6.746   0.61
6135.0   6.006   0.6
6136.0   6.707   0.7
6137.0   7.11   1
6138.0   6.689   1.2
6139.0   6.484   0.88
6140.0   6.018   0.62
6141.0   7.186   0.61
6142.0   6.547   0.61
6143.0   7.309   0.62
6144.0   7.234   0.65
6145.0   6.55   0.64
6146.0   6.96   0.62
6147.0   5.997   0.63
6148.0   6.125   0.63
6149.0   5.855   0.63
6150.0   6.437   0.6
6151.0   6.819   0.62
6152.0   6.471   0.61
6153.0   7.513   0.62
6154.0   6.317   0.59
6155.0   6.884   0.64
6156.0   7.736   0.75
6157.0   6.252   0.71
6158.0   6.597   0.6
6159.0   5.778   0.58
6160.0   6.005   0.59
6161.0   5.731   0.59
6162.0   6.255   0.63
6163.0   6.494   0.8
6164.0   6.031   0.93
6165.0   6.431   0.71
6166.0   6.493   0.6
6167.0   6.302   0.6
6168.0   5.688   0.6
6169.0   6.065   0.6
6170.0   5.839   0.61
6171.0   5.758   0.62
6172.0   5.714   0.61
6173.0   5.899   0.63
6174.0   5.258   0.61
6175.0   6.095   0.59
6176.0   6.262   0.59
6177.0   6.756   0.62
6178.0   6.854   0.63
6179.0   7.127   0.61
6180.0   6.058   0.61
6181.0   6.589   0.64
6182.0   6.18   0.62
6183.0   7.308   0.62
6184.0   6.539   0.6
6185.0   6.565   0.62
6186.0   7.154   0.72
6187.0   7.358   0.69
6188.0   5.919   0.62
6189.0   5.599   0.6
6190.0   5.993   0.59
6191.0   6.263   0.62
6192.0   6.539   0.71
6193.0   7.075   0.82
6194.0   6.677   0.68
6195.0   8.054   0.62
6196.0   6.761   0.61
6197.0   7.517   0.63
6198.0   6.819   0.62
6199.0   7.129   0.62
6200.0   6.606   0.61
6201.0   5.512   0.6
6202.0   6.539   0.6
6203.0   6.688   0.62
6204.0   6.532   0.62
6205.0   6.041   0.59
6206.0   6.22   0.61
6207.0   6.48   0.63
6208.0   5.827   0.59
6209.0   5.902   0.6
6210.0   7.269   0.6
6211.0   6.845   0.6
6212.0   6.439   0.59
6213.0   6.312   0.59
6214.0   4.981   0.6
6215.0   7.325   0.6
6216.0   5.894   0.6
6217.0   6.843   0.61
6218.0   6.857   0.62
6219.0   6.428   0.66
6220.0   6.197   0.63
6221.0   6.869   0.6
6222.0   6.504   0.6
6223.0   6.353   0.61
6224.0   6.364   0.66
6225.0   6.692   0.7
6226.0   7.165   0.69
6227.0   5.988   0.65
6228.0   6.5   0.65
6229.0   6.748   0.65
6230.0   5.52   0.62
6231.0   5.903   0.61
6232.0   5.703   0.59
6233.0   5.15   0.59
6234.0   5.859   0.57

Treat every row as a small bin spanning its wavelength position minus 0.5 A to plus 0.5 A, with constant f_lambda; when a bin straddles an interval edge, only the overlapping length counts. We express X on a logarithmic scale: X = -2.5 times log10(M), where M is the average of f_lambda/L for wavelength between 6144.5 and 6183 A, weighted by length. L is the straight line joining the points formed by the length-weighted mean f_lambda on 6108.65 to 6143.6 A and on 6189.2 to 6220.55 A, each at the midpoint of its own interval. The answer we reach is 0.06 mag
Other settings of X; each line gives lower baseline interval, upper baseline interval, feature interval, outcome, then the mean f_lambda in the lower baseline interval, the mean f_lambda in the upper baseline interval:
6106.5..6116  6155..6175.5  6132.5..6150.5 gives -0.01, 6.93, 6.14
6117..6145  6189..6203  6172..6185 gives 0.06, 6.85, 6.69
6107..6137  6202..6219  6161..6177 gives 0.10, 6.83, 6.41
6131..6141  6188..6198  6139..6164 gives 0.01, 6.52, 6.68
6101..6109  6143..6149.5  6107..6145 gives -0.03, 6.73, 6.52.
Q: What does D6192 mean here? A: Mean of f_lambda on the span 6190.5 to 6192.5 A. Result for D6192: 6.4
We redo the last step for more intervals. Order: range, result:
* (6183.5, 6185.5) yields 6.55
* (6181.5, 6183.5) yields 6.74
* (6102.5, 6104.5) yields 5.51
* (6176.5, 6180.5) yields 6.7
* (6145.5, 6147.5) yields 6.48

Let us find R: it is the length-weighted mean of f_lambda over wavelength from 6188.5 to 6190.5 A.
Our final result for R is 5.8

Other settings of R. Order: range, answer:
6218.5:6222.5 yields 6.5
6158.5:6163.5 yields 6.05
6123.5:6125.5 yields 7.79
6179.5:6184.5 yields 6.53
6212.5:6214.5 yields 5.65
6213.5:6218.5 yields 6.38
